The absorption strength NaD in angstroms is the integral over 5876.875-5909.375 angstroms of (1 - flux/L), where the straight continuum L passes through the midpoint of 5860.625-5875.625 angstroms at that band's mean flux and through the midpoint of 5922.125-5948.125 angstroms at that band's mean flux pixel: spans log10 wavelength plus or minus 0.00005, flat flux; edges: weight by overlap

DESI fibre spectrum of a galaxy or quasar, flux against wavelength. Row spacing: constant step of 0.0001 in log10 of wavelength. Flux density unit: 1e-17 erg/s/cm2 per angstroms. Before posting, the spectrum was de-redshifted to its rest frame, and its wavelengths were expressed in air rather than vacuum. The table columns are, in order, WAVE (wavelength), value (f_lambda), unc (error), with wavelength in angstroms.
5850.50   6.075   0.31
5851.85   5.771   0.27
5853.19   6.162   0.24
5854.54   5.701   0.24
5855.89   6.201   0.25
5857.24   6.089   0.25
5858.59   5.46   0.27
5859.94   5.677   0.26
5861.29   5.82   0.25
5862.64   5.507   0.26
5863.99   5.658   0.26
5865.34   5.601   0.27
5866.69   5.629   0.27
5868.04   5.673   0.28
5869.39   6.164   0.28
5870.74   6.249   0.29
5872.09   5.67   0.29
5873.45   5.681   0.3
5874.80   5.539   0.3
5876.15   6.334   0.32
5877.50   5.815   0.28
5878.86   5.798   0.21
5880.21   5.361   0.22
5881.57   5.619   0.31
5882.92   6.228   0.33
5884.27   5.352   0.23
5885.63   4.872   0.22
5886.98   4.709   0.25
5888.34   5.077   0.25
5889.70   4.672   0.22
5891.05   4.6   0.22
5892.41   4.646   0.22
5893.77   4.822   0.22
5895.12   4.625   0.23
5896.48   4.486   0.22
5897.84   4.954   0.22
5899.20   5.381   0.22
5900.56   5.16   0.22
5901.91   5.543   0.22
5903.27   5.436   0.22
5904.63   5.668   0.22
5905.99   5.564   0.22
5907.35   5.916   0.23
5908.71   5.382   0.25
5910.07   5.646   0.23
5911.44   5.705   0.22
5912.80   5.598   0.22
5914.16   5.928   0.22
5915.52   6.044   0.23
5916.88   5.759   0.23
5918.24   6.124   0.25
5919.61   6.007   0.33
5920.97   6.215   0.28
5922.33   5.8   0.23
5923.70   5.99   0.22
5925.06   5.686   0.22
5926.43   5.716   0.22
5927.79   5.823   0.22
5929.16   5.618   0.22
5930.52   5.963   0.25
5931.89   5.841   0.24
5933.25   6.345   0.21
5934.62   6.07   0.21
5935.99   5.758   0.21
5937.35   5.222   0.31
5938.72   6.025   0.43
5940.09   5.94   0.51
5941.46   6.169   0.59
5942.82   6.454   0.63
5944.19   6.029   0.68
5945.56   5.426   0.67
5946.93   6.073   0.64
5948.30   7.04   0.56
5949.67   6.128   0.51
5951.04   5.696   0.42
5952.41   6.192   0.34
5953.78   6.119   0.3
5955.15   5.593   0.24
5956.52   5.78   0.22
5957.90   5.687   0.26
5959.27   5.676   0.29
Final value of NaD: 3.2 angstroms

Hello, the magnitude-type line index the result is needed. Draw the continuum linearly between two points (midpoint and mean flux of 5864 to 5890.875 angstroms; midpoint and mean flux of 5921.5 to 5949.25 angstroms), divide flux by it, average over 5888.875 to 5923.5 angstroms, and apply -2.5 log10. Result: 0.06 mag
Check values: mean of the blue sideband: 5.57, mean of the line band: 5.43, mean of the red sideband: 5.95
